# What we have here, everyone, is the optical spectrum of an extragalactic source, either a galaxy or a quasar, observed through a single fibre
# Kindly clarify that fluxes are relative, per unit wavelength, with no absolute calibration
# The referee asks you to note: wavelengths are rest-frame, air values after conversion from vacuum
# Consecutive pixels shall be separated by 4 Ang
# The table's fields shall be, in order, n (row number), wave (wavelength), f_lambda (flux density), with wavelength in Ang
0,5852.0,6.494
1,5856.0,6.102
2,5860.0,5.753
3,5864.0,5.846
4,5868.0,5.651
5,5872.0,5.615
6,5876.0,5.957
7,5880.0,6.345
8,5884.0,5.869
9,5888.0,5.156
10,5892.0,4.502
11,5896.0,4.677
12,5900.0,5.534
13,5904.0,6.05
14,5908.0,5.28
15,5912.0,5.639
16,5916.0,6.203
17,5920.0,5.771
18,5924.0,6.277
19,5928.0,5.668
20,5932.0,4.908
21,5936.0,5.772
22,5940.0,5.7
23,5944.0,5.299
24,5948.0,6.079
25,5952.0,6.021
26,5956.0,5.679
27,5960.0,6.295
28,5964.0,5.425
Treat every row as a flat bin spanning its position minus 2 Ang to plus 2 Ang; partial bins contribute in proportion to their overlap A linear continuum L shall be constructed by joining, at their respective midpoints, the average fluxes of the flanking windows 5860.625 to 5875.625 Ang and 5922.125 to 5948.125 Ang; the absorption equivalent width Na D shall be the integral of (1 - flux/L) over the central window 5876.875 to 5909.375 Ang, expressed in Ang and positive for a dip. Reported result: 1.4 Ang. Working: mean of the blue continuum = 5.74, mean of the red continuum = 5.64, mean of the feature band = 5.45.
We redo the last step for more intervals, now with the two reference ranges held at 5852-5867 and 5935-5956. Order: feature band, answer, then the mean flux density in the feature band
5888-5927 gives 2.13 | 5.53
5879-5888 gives 0.06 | 5.87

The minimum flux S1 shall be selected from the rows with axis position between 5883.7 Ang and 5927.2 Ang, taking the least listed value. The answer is 4.502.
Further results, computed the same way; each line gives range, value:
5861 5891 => 5.156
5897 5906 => 5.534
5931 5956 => 4.908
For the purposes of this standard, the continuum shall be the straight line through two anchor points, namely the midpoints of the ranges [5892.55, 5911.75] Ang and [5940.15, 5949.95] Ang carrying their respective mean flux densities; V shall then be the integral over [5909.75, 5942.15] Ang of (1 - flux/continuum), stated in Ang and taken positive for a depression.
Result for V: -1.2 Ang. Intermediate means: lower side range 5.34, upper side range 5.69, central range 5.74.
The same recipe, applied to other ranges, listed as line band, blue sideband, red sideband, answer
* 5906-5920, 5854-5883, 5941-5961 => 0.4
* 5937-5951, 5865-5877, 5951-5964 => 0.4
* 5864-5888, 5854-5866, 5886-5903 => -1.5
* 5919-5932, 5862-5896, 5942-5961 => 0.0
